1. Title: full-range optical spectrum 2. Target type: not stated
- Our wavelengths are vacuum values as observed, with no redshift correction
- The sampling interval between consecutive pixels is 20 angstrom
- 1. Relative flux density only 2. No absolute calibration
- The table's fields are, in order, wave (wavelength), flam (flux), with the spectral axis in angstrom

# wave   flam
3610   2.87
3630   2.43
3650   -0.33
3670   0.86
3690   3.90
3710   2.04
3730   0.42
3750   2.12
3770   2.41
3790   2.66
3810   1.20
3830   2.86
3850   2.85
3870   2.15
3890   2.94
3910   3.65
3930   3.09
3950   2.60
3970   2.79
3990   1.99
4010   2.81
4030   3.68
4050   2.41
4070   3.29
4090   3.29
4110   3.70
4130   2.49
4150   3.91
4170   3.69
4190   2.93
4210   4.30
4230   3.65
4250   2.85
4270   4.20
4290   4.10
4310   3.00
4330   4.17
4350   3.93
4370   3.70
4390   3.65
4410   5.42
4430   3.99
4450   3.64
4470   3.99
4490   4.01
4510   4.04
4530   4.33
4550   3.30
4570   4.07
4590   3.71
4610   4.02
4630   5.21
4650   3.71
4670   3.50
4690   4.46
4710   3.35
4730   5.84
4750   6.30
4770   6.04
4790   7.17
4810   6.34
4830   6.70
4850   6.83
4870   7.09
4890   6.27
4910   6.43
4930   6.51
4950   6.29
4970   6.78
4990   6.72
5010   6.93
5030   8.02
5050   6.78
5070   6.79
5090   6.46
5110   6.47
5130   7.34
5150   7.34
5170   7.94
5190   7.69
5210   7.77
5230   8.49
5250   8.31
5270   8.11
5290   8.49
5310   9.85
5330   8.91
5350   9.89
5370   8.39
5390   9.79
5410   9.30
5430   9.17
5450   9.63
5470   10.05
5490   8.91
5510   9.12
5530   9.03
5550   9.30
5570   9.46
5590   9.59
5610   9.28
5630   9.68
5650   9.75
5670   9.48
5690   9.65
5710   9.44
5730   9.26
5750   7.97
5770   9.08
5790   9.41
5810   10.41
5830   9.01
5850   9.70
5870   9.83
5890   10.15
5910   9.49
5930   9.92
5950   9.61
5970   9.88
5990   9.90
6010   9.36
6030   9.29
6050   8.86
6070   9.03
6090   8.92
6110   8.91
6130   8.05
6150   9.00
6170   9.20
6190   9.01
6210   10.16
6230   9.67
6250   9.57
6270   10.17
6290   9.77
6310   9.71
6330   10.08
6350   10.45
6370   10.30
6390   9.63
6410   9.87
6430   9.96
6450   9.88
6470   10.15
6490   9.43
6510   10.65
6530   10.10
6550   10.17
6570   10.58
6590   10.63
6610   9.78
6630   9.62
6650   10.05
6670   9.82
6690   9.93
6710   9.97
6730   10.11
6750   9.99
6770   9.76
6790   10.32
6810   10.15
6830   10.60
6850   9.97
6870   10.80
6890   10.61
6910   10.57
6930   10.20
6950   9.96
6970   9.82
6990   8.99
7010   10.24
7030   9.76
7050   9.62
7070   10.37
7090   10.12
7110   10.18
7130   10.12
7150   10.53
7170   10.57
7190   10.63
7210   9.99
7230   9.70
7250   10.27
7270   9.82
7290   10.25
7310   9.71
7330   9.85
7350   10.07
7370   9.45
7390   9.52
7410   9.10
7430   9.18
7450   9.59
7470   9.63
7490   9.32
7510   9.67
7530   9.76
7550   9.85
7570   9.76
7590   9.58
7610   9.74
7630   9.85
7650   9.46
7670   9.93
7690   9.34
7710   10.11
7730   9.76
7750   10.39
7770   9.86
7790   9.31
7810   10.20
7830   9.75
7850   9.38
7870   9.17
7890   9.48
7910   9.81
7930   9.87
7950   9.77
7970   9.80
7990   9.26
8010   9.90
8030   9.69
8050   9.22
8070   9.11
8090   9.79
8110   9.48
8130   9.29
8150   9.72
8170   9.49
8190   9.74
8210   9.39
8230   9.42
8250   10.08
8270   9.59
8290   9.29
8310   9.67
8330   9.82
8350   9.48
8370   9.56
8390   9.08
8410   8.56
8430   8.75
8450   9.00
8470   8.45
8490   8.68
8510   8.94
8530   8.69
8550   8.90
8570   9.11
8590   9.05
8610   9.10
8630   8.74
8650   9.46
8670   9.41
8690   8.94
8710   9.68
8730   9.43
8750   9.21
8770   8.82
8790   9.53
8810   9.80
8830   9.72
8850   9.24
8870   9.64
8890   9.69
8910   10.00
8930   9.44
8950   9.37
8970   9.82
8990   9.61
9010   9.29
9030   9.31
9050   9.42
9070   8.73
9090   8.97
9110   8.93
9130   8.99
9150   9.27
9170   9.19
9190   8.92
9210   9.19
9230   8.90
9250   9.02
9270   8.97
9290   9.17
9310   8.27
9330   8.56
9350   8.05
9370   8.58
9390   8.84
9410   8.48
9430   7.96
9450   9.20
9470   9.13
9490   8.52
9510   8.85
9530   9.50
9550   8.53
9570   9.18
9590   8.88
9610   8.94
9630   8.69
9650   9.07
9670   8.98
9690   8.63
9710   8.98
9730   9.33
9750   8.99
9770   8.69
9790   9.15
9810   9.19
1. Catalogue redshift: 0.18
